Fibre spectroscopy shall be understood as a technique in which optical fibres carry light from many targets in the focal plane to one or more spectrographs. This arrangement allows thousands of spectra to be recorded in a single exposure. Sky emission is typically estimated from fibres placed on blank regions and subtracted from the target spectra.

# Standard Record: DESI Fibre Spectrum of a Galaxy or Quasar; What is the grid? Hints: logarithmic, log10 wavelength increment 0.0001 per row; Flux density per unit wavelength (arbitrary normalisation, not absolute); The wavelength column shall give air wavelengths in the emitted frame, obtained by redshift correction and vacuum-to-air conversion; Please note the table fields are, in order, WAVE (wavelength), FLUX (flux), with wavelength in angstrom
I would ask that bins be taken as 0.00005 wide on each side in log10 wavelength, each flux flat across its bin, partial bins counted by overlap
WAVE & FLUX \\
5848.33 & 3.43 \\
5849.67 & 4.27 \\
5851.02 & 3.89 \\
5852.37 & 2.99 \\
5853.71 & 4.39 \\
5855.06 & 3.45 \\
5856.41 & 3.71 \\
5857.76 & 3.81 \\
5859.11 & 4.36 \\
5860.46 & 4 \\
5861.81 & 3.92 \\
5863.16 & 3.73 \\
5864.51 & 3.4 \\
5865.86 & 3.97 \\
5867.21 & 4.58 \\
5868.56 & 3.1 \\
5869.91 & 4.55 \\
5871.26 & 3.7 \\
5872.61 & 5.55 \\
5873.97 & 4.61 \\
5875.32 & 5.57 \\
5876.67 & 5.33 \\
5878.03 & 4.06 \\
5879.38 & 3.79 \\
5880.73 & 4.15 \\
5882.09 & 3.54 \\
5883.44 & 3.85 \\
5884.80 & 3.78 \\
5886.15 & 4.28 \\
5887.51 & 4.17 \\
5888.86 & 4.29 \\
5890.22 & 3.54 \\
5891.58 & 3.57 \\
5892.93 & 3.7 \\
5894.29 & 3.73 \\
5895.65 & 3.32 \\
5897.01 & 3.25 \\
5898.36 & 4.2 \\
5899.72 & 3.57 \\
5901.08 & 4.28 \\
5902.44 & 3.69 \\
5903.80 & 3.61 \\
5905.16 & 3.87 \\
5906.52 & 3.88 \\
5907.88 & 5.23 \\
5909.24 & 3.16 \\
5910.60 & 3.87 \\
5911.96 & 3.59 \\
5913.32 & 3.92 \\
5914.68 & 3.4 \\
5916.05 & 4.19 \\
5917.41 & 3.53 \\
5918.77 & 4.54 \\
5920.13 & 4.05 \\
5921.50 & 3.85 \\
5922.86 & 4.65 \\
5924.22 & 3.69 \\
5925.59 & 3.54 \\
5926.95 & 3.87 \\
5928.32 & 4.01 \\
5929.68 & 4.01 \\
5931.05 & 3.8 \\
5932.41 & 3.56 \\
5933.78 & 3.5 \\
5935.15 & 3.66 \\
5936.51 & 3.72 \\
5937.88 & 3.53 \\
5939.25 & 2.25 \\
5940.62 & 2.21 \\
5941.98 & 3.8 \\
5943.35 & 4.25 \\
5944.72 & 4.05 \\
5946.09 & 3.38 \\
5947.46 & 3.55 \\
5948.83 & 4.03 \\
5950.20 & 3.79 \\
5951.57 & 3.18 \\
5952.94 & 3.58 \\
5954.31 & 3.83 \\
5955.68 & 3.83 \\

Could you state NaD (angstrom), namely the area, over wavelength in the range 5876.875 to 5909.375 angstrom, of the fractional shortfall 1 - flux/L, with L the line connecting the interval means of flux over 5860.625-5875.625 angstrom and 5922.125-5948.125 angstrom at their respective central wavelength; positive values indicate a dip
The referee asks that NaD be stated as 0.8 angstrom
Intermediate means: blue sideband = 4.2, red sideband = 3.63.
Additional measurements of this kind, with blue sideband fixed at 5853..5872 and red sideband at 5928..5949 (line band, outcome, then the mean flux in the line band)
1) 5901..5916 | -0.65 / 3.86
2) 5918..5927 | -0.98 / 4.04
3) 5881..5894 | -0.23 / 3.86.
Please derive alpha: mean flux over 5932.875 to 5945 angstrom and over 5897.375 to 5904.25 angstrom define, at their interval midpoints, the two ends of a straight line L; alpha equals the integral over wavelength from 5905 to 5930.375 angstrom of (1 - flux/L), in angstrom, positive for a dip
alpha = -1.9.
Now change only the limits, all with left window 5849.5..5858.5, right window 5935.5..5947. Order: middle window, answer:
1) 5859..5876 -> -2.41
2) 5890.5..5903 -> -0.37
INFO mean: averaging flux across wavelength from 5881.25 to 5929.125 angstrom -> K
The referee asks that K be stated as 3.86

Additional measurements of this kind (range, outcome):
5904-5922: 3.92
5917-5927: 3.98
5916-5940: 3.76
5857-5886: 4.16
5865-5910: 4.04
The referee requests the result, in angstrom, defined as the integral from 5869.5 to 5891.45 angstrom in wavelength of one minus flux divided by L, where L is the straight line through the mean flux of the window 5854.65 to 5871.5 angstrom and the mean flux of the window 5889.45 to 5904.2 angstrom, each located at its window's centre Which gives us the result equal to -2.9 angstrom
